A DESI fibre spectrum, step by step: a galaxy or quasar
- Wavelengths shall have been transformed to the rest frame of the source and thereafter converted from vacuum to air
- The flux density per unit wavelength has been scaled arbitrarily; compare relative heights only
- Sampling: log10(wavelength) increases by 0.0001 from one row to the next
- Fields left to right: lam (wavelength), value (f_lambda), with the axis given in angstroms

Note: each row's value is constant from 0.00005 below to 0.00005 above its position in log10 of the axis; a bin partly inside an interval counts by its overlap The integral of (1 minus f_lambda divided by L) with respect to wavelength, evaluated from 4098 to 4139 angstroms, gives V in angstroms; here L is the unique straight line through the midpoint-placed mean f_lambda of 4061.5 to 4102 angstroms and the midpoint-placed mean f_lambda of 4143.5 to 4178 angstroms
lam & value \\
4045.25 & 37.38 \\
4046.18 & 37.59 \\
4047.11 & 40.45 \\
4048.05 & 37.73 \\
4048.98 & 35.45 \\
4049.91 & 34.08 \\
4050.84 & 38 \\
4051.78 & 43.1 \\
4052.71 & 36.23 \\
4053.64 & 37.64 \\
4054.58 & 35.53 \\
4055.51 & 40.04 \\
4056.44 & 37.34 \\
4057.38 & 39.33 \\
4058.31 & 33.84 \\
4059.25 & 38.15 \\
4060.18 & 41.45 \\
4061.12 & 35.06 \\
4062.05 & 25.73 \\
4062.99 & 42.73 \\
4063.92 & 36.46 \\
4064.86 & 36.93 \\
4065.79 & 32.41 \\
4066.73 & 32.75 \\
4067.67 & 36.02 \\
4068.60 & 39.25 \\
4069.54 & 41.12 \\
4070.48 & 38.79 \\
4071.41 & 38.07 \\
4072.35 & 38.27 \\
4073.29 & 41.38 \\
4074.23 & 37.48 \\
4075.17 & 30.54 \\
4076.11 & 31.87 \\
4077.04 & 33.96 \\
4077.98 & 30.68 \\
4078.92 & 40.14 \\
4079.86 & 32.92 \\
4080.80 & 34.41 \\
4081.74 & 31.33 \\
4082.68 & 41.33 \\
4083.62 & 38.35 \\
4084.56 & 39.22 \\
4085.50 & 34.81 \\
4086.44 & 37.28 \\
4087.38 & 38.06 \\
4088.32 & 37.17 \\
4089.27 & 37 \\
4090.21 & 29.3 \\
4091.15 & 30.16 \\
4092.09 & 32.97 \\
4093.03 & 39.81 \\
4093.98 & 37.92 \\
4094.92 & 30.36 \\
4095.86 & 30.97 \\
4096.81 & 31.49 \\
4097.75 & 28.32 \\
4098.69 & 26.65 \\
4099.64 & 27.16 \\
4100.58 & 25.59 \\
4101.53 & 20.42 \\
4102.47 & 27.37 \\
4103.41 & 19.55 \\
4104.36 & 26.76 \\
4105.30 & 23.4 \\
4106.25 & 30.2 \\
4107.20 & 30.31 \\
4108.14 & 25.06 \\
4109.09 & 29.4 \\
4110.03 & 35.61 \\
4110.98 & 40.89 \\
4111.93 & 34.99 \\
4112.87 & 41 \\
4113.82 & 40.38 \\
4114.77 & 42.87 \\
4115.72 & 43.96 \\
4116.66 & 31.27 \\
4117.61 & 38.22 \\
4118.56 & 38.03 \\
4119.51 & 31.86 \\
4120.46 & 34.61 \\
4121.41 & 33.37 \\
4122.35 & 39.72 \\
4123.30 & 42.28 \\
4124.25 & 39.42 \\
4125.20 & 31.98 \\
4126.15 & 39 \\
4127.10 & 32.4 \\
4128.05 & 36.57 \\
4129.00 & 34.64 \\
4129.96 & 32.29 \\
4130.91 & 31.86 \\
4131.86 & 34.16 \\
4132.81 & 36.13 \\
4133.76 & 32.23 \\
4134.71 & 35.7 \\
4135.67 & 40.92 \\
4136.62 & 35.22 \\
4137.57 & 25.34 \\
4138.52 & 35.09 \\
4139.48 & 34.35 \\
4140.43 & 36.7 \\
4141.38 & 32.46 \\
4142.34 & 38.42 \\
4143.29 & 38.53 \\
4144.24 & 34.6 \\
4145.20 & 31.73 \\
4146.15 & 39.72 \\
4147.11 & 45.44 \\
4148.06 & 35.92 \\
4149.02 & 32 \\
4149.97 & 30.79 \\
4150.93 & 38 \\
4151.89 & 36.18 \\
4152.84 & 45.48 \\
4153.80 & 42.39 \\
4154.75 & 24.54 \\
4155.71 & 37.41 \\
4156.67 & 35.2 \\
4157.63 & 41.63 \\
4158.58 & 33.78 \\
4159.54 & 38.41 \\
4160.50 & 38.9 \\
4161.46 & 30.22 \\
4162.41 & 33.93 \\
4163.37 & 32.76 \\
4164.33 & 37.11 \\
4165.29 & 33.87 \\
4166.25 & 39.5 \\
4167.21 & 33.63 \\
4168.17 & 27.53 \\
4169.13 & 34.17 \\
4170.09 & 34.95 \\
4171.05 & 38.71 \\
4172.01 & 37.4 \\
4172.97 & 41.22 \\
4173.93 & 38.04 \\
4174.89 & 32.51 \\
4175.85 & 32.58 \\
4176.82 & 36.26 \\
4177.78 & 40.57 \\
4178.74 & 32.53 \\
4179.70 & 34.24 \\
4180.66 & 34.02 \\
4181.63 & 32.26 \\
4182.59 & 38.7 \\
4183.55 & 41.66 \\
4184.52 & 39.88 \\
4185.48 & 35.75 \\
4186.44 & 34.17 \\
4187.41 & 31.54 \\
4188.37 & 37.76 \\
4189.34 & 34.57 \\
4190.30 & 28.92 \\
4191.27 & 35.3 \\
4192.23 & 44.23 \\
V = 2.1 angstroms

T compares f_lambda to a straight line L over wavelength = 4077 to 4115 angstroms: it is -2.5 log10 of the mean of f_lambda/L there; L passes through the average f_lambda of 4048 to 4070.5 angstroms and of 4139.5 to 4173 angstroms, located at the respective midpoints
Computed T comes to 0.12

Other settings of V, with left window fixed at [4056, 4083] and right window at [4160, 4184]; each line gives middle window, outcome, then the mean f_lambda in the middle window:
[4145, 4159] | -0.5 angstroms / 36.8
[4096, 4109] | 3.4 angstroms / 26.5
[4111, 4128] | -0.8 angstroms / 37.5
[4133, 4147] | 0.1 angstroms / 35.4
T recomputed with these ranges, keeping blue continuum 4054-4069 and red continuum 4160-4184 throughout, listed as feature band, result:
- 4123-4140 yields 0.03 mag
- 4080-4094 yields 0.01 mag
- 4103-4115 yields 0.12 mag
